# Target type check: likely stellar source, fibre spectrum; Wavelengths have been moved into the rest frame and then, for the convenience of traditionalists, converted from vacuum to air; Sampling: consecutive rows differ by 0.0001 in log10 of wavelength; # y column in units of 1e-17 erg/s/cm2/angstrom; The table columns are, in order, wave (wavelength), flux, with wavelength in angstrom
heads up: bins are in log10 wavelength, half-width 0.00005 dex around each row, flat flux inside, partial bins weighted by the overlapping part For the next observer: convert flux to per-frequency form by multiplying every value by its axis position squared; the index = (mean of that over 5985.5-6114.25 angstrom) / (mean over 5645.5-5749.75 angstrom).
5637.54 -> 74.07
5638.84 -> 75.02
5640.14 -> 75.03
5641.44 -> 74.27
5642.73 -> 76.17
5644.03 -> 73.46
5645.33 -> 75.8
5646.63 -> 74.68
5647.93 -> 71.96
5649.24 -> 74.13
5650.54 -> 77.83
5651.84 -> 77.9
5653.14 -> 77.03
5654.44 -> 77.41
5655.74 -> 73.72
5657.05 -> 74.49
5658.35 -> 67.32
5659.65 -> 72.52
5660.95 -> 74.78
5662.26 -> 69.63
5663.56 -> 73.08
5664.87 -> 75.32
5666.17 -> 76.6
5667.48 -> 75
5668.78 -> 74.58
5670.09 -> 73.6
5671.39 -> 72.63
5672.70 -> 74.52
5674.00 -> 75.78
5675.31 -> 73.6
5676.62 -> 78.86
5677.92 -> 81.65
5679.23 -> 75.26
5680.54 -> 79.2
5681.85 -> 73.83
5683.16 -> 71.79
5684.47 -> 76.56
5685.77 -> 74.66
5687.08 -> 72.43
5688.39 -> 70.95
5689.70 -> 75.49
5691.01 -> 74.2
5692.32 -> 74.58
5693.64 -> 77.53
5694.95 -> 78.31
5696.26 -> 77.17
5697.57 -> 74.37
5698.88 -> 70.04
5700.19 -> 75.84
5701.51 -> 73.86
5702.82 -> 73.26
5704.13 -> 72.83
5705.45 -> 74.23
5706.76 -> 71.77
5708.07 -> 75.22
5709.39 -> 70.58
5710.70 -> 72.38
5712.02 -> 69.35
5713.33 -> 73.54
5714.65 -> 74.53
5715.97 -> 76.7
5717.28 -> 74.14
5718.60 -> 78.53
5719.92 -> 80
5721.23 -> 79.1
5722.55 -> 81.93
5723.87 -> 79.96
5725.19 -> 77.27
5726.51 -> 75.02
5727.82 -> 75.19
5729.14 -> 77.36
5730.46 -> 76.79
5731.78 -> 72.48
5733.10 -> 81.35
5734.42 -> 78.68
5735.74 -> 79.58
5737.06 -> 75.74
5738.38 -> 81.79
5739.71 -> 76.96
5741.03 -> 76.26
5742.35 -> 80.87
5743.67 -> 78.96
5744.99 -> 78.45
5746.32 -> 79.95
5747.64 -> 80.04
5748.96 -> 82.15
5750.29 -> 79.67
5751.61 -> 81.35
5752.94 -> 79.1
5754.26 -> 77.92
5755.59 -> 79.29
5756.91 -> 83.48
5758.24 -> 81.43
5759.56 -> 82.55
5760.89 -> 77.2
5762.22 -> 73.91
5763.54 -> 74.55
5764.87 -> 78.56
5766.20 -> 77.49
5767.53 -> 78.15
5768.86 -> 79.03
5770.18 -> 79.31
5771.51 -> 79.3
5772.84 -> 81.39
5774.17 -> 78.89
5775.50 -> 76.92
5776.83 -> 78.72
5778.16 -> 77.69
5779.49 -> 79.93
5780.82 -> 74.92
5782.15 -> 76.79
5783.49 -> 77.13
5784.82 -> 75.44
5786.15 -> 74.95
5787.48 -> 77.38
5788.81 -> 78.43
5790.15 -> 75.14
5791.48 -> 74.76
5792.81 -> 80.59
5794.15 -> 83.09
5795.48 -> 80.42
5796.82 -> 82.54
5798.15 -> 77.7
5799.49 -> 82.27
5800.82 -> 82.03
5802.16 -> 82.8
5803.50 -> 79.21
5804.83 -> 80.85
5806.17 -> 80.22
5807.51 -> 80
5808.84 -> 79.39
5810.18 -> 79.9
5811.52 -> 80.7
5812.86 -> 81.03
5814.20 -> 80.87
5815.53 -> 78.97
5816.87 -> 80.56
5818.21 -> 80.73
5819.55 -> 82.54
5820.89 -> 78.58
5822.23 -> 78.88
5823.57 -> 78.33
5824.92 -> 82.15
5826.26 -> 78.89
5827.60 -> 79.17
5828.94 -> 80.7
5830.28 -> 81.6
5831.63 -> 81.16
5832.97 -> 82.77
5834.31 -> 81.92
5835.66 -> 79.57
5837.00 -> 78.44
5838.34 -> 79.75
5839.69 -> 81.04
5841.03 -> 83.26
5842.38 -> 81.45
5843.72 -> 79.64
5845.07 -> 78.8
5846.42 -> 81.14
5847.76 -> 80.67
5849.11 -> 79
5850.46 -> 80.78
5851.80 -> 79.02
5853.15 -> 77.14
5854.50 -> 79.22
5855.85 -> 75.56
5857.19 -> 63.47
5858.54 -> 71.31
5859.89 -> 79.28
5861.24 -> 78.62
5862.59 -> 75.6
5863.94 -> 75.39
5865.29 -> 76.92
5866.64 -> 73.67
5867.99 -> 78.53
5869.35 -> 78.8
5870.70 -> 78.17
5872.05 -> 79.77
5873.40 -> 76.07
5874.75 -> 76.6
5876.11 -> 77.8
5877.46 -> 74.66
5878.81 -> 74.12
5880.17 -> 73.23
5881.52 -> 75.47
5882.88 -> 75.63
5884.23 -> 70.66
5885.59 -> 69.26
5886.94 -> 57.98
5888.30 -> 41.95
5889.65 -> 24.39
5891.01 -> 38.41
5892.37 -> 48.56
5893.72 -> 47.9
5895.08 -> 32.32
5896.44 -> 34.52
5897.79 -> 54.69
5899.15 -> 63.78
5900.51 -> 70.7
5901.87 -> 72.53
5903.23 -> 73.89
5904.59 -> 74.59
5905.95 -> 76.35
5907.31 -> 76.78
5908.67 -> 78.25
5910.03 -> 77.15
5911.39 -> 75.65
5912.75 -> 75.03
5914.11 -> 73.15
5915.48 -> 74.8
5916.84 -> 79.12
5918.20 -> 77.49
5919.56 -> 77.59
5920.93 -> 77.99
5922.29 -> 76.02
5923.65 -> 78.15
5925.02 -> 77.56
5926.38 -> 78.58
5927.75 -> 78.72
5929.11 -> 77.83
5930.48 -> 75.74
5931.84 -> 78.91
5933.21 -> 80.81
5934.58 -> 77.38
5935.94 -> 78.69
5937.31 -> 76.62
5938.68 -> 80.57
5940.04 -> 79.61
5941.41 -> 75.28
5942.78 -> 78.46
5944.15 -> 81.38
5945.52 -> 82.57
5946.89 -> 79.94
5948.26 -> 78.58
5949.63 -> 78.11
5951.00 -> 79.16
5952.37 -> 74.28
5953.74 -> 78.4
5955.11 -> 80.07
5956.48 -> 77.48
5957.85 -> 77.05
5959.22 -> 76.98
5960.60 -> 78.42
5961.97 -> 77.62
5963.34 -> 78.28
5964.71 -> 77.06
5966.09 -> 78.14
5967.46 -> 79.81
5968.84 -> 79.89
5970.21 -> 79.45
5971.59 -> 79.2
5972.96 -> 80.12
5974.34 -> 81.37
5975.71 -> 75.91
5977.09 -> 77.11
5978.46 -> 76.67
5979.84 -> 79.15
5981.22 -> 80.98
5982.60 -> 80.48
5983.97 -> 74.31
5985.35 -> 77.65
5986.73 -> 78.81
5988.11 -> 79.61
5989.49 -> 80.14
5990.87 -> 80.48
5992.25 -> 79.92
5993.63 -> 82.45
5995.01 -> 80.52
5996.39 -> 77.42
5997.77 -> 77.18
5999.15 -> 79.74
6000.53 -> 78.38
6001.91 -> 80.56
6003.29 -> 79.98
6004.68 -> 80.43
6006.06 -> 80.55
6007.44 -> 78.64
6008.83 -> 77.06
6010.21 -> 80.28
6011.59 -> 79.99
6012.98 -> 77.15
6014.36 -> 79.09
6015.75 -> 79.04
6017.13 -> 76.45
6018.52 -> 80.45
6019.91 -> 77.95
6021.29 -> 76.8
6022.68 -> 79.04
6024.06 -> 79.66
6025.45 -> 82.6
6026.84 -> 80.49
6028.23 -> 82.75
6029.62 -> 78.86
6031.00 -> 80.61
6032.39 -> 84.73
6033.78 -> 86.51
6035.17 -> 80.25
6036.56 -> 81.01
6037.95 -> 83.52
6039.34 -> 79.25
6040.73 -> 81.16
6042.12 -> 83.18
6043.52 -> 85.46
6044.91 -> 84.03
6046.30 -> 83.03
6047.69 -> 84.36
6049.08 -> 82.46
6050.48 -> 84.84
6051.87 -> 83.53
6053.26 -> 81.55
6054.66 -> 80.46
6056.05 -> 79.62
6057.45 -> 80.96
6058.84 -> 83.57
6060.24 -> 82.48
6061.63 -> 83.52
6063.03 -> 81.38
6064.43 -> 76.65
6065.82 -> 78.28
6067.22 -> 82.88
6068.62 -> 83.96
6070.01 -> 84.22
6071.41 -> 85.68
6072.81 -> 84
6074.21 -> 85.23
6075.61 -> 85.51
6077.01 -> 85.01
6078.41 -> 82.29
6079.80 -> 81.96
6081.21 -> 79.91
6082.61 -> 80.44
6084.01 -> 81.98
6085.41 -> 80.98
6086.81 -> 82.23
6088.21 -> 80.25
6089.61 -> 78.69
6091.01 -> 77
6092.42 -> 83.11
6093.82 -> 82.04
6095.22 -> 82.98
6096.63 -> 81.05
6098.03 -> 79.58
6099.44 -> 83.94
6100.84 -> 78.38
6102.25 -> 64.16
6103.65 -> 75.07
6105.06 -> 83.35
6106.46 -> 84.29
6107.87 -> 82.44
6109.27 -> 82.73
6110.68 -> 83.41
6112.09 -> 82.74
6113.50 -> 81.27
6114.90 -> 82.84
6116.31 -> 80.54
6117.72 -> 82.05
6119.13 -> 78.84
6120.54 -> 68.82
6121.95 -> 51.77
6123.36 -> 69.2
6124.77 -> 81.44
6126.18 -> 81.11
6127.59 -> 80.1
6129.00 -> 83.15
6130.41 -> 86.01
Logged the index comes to 1.21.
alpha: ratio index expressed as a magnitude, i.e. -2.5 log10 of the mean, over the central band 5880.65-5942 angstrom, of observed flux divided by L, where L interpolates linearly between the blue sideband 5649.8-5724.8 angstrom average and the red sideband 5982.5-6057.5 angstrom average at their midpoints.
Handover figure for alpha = 0.138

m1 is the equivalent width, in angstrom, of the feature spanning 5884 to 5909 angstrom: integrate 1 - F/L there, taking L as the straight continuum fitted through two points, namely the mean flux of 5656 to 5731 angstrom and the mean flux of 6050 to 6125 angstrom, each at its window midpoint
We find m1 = 6.42 angstrom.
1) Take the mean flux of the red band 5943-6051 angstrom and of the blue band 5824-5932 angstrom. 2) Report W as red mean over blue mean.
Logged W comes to 1.09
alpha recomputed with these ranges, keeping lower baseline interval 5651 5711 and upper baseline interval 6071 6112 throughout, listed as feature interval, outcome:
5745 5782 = -0.04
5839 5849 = -0.05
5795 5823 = -0.05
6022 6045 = -0.02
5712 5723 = -0.02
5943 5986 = 0.01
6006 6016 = 0.01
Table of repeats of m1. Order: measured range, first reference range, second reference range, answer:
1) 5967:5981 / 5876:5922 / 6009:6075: -0.9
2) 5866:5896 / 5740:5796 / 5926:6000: 5.4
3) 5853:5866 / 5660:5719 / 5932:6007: 0.3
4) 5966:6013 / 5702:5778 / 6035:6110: 0.9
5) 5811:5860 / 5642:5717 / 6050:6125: -1.7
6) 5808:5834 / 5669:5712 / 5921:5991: -1.3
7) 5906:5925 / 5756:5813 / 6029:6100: 0.9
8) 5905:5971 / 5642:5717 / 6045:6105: 0.9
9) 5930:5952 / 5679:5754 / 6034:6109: 0.2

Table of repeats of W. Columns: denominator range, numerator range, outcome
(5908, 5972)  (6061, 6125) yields 1.03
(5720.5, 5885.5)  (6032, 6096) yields 1.05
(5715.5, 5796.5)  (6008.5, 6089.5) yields 1.04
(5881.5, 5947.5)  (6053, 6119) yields 1.16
